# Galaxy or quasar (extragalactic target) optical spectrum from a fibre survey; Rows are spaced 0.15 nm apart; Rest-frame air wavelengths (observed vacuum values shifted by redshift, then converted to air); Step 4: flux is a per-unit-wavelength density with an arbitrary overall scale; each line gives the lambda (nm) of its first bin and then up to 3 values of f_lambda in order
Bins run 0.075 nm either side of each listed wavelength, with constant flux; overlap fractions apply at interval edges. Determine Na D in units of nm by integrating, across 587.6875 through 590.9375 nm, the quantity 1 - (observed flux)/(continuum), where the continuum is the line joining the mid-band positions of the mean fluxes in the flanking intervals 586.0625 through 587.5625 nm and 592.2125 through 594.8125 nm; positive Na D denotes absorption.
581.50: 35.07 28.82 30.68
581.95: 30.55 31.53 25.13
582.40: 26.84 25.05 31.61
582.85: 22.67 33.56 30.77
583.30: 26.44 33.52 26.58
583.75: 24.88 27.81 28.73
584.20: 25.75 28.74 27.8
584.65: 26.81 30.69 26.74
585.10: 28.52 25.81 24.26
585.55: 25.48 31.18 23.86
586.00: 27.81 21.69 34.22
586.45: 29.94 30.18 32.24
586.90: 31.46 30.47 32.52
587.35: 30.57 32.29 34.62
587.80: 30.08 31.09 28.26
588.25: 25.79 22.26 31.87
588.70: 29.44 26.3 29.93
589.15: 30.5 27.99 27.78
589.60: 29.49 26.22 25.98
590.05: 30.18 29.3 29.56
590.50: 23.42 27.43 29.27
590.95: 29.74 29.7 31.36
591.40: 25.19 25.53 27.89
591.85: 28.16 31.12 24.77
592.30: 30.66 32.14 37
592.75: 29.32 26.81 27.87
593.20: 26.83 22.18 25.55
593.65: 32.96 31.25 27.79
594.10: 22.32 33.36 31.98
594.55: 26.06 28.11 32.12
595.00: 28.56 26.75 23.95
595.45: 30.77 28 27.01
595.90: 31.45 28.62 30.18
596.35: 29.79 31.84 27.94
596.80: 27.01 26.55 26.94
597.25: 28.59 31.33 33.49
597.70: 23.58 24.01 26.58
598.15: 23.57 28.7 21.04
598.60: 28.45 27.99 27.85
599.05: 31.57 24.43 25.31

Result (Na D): 0.179 nm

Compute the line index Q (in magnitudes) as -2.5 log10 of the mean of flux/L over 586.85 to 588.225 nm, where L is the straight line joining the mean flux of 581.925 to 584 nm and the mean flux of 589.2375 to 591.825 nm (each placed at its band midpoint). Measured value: -0.108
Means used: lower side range 28.3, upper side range 28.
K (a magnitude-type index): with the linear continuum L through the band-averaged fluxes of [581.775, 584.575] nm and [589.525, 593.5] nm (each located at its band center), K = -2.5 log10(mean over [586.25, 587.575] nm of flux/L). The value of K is -0.12 mag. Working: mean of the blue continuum 28.3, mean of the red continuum 28.3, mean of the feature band 31.5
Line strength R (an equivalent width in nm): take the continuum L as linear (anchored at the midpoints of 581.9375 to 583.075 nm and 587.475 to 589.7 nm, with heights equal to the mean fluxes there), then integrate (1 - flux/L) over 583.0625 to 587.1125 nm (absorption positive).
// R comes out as 0.05 nm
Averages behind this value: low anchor 28.2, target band 28.2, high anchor 29.1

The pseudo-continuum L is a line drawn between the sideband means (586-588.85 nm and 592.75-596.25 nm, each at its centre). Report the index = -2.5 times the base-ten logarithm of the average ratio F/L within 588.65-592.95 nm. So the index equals 0.01 mag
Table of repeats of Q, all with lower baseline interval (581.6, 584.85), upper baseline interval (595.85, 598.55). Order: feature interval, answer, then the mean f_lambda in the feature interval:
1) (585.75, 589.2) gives -0.05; 29.5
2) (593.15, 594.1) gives 0.02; 27.4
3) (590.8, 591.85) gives -0.01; 28.3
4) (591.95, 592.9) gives -0.09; 30.5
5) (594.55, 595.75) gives -0.01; 28.1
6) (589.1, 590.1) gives 0.00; 28.2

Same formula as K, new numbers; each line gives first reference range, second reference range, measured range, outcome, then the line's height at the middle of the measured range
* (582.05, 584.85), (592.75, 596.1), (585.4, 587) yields -0.019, 28.1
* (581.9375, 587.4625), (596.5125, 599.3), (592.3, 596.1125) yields -0.045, 27.6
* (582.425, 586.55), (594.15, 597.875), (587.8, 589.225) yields -0.013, 28.1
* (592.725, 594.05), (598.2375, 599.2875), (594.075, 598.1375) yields -0.039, 27.4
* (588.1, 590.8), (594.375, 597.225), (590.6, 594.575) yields -0.019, 28.2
